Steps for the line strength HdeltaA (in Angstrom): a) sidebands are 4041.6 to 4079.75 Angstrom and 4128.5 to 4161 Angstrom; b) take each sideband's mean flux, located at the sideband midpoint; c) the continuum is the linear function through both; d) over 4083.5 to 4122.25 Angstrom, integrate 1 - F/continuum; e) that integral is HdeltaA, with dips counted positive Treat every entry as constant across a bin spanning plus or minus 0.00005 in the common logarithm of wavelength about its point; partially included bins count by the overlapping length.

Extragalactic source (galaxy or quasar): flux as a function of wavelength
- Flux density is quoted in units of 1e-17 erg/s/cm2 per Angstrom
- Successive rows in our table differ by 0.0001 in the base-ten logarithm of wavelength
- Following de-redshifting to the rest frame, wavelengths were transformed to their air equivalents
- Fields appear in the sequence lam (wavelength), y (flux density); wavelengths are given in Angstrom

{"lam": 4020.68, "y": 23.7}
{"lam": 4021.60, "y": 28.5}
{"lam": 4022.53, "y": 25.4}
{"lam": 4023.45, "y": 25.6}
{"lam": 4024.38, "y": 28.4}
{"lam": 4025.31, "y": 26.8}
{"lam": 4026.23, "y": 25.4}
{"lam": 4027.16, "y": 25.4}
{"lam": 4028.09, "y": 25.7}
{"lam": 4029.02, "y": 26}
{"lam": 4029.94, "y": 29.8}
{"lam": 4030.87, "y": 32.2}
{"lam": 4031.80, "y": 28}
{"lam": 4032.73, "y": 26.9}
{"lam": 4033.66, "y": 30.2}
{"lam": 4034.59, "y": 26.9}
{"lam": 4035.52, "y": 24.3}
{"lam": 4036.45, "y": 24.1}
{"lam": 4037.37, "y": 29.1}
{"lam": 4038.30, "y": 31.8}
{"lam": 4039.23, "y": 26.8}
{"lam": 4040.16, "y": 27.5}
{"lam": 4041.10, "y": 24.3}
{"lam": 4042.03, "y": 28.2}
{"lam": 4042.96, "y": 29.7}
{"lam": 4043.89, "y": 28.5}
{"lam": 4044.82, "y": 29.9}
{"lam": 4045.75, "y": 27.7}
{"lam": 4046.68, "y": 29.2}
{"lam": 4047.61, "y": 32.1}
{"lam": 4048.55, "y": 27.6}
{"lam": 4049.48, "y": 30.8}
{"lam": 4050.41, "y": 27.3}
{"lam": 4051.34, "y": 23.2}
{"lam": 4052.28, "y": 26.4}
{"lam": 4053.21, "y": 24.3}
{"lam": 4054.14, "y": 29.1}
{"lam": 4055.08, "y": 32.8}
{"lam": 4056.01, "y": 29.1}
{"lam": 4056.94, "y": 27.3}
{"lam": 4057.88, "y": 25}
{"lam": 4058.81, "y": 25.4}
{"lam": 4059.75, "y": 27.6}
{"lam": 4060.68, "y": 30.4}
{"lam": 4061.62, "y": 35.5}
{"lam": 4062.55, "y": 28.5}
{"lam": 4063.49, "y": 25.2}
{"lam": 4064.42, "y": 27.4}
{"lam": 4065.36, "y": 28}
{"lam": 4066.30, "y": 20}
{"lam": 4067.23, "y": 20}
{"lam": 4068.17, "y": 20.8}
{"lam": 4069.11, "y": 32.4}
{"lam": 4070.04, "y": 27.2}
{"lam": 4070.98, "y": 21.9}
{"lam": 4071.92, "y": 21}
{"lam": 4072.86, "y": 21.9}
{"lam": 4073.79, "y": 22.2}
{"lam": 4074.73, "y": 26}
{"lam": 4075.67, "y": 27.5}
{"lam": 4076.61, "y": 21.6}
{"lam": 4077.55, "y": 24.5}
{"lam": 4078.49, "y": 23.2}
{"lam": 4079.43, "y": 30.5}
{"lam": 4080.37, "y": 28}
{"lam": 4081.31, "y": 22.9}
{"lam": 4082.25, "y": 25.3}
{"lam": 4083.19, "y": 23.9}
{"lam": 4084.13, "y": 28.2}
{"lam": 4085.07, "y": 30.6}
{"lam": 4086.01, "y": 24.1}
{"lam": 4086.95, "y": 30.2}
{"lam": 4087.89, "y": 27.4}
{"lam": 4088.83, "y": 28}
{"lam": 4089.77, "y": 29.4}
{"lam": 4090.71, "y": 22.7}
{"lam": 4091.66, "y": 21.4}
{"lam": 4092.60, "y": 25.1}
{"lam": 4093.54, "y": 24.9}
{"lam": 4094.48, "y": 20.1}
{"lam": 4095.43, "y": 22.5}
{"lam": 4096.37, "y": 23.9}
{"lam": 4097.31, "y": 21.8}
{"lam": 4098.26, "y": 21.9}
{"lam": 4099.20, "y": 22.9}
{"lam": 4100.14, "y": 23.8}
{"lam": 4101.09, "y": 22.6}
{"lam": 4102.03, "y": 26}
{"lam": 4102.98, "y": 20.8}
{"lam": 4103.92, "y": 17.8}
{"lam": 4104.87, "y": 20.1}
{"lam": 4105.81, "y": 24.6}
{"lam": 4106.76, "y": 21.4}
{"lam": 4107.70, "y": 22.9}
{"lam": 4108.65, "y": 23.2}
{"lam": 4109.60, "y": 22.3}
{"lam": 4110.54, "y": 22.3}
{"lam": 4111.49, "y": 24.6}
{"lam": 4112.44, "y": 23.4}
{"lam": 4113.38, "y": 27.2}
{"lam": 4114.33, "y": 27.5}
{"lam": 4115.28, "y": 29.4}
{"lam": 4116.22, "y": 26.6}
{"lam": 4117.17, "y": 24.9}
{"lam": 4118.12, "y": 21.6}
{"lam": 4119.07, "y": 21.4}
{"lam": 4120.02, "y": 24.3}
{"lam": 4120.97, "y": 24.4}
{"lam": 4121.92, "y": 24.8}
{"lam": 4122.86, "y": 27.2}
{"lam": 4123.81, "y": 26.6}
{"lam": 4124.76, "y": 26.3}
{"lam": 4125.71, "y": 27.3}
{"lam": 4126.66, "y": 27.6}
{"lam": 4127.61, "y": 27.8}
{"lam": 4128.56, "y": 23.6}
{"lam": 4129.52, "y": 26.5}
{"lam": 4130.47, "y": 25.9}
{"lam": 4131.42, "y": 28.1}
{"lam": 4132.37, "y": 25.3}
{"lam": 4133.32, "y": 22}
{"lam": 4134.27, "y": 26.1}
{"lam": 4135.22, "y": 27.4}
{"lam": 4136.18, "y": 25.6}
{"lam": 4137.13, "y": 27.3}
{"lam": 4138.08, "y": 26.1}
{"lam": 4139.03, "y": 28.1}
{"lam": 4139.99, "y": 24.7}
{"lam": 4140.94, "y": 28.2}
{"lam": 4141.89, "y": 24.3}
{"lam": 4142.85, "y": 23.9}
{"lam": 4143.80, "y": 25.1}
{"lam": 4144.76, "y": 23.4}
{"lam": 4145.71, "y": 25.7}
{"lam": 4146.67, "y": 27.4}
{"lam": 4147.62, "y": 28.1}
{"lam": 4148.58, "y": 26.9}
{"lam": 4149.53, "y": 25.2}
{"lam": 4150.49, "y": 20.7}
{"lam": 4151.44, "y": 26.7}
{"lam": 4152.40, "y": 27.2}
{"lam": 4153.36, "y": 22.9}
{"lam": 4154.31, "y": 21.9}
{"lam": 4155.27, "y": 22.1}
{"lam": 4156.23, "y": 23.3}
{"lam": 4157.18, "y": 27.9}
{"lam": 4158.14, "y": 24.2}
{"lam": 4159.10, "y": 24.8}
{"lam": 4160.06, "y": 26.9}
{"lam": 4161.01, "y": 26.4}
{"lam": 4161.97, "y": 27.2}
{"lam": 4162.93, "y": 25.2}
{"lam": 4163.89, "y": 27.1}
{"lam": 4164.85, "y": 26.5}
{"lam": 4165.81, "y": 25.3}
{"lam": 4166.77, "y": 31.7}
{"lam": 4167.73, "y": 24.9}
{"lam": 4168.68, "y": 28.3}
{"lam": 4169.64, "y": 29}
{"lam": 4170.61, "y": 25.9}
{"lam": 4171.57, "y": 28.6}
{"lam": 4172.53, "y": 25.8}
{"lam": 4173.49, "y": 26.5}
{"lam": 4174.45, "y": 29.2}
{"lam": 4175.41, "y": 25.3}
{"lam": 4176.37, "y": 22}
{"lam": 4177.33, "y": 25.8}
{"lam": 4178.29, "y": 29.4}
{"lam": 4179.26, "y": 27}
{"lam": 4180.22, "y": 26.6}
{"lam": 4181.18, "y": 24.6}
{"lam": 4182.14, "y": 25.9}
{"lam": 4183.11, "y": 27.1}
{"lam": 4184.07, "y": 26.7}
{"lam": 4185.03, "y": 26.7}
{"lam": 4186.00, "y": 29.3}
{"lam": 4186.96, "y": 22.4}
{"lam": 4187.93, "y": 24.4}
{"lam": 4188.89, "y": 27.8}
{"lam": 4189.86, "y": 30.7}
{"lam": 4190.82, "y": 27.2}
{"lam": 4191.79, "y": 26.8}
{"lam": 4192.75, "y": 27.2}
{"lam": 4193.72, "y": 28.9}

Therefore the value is 2.8 Angstrom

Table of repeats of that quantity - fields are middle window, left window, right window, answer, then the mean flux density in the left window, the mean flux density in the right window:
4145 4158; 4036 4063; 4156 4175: 0.9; 28.3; 26.8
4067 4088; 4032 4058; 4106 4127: 0.9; 27.9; 24.9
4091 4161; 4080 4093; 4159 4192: 4.8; 26.2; 26.7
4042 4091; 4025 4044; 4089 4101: -2.7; 27.5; 23.5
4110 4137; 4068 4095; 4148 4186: 0.1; 25.3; 26.1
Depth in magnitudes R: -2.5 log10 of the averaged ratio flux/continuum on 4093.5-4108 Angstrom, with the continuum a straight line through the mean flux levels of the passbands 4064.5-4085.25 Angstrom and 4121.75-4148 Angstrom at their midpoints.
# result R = 0.14 mag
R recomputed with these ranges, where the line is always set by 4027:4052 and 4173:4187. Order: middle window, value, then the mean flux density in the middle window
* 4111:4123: 0.08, 25.1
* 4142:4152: 0.06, 25.3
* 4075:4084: 0.09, 25.4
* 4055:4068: 0.03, 27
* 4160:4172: -0.02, 27.2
